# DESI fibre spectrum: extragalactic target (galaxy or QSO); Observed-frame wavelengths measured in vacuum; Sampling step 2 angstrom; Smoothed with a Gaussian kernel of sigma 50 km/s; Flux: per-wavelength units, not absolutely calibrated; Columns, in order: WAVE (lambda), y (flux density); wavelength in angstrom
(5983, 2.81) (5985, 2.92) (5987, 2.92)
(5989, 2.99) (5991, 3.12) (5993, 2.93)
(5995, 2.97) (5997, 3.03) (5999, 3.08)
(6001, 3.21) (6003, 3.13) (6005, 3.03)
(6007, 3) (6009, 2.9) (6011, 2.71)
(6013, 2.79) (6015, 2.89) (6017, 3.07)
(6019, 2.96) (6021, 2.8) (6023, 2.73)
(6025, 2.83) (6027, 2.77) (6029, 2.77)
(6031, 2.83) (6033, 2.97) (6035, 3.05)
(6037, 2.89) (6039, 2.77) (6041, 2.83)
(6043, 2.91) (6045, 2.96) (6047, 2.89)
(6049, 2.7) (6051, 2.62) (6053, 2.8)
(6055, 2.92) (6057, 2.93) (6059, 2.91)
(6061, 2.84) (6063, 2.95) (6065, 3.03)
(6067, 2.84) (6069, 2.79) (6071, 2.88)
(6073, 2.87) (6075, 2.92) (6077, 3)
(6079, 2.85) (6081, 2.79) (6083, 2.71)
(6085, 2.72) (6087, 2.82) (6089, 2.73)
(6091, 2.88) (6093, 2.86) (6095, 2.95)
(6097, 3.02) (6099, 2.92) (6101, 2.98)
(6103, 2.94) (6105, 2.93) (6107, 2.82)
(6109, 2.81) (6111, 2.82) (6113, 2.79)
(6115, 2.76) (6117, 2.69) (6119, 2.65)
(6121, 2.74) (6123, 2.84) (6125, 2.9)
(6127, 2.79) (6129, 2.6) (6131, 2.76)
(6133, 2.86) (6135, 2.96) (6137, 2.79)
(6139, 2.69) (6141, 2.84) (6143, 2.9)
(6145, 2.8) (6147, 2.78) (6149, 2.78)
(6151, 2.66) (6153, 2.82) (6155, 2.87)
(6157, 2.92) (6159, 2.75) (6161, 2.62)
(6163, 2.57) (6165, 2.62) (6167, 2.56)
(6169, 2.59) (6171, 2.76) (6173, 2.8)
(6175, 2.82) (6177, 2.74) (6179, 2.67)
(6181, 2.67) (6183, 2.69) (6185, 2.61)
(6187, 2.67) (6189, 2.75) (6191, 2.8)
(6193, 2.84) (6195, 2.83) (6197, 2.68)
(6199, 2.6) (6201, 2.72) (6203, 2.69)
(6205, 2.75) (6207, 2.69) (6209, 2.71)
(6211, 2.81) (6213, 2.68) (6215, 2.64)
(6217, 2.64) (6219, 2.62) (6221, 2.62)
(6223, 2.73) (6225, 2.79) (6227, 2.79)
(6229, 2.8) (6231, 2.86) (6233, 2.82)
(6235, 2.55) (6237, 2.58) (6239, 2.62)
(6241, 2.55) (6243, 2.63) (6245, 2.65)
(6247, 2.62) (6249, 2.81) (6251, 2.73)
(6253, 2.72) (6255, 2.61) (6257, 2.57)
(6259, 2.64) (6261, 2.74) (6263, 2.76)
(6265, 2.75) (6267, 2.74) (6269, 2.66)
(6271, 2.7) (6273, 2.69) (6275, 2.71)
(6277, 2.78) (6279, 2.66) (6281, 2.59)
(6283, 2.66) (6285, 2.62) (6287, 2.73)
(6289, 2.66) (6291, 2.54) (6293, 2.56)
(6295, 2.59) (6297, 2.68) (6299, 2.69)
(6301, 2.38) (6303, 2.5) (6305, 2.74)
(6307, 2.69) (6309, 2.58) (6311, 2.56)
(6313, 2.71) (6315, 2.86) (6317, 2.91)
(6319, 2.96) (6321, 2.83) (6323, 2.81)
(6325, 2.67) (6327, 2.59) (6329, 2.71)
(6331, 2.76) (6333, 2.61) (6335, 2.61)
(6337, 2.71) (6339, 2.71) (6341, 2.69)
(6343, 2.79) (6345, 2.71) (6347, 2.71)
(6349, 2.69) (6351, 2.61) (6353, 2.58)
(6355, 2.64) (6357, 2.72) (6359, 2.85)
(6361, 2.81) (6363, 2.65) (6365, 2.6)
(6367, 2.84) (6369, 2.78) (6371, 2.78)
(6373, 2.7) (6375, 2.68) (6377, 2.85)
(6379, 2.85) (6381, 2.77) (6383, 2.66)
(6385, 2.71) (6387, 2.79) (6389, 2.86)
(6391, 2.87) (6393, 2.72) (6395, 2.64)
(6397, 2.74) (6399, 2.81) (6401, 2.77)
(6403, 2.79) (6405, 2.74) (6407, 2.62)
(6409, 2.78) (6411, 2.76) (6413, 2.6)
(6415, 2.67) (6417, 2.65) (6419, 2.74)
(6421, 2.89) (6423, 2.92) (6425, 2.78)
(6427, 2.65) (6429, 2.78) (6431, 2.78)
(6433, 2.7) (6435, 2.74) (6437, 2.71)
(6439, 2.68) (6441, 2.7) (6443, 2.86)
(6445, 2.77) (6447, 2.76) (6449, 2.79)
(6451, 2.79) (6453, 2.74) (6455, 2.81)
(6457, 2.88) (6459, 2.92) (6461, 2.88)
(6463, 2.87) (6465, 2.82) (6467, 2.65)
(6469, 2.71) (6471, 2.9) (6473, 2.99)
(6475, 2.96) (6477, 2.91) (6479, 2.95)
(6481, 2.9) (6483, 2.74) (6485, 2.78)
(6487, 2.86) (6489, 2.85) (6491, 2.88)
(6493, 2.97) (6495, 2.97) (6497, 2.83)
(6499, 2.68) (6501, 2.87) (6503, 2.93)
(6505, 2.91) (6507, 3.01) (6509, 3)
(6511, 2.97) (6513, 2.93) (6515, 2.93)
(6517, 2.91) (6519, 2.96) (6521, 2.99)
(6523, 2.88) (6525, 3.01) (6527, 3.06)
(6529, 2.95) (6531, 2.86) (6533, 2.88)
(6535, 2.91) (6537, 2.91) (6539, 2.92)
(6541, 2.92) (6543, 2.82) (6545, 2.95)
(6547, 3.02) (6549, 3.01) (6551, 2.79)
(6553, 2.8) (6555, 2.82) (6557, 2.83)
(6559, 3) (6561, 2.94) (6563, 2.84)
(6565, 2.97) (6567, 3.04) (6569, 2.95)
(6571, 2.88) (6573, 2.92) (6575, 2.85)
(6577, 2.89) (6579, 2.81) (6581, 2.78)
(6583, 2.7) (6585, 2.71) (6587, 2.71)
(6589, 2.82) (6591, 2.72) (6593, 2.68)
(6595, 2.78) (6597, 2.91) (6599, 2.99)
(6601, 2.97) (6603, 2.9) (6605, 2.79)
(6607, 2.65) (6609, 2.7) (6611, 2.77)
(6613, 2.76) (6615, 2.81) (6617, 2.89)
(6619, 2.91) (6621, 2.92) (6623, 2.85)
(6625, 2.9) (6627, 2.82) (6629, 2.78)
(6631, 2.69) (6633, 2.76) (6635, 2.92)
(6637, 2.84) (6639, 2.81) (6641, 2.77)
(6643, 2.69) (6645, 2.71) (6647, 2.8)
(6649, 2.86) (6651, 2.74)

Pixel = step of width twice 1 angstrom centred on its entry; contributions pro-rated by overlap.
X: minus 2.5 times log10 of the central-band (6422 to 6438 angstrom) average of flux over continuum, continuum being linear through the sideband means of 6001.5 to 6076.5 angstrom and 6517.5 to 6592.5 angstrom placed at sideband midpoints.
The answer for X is 0.05 mag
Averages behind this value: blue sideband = 2.88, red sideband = 2.89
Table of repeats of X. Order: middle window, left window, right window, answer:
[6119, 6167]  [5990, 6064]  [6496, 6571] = 0.053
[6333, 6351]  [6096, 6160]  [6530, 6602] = 0.059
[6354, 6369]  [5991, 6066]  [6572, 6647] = 0.045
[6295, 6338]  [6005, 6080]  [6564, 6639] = 0.063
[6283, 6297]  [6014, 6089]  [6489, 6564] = 0.103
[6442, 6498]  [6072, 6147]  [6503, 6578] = 0.023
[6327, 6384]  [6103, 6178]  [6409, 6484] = 0.028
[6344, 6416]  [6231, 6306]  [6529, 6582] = 0.007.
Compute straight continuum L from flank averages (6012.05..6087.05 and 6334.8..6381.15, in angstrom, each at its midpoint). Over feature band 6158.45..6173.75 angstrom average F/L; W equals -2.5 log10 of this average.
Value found 0.06 mag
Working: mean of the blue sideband 2.86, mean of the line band 2.65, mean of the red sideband 2.72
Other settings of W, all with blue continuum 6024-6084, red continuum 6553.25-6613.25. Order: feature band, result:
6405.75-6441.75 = 0.044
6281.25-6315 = 0.089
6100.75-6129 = 0.020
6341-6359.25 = 0.060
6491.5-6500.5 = -0.009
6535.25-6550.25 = -0.035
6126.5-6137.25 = 0.024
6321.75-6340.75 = 0.063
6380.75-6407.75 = 0.037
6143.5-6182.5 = 0.050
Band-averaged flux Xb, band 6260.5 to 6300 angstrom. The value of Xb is 2.67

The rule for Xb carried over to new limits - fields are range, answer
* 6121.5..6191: 2.75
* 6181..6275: 2.7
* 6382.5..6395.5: 2.76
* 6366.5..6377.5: 2.77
